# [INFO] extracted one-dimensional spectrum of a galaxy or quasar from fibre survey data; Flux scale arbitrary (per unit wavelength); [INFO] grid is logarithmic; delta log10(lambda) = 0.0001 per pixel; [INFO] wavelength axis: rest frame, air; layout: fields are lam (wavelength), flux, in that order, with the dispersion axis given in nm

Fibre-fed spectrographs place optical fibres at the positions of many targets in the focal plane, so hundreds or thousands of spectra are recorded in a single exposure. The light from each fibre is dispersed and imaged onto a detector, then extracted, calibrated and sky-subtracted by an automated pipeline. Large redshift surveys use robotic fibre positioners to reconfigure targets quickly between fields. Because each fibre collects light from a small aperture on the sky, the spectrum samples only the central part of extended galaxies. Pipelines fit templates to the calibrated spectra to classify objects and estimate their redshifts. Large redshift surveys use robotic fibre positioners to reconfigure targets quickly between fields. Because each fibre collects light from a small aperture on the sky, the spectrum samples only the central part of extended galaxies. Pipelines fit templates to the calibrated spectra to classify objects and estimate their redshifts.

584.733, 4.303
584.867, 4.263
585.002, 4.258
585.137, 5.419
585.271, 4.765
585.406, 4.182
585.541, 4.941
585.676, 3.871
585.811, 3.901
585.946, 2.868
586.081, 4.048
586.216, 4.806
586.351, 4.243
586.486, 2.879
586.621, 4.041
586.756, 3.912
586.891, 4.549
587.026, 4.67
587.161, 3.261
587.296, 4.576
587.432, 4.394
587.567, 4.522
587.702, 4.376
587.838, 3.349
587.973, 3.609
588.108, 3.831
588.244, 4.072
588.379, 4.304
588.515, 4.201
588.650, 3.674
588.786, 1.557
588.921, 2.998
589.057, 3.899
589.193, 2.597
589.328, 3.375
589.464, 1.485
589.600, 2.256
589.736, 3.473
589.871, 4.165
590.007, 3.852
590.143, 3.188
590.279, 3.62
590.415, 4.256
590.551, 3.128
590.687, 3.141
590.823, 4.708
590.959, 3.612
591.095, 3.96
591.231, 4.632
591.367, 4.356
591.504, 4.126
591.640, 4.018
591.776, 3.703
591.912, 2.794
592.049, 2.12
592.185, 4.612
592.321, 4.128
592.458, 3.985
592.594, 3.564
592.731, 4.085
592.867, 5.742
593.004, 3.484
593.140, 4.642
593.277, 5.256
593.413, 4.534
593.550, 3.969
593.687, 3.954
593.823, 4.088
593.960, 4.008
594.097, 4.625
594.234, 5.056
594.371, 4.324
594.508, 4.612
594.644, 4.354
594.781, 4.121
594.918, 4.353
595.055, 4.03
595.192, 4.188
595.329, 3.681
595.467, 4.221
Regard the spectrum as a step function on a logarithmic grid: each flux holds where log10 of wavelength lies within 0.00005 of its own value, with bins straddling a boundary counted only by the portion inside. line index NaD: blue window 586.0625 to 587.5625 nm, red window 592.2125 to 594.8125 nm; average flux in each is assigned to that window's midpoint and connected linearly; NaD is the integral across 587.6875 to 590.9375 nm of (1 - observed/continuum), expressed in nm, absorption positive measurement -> 0.59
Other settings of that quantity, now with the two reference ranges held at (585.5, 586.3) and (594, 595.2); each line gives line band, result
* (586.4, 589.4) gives 0.27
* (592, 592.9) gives 0.07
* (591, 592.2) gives 0.14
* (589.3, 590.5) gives 0.26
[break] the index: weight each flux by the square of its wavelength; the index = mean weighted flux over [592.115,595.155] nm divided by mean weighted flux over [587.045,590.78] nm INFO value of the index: 1.24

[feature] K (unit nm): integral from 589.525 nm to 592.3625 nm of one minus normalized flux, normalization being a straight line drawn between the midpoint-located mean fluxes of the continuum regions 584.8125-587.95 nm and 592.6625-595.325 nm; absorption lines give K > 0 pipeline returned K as 0.39 nm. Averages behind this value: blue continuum 4.17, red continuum 4.37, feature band 3.7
